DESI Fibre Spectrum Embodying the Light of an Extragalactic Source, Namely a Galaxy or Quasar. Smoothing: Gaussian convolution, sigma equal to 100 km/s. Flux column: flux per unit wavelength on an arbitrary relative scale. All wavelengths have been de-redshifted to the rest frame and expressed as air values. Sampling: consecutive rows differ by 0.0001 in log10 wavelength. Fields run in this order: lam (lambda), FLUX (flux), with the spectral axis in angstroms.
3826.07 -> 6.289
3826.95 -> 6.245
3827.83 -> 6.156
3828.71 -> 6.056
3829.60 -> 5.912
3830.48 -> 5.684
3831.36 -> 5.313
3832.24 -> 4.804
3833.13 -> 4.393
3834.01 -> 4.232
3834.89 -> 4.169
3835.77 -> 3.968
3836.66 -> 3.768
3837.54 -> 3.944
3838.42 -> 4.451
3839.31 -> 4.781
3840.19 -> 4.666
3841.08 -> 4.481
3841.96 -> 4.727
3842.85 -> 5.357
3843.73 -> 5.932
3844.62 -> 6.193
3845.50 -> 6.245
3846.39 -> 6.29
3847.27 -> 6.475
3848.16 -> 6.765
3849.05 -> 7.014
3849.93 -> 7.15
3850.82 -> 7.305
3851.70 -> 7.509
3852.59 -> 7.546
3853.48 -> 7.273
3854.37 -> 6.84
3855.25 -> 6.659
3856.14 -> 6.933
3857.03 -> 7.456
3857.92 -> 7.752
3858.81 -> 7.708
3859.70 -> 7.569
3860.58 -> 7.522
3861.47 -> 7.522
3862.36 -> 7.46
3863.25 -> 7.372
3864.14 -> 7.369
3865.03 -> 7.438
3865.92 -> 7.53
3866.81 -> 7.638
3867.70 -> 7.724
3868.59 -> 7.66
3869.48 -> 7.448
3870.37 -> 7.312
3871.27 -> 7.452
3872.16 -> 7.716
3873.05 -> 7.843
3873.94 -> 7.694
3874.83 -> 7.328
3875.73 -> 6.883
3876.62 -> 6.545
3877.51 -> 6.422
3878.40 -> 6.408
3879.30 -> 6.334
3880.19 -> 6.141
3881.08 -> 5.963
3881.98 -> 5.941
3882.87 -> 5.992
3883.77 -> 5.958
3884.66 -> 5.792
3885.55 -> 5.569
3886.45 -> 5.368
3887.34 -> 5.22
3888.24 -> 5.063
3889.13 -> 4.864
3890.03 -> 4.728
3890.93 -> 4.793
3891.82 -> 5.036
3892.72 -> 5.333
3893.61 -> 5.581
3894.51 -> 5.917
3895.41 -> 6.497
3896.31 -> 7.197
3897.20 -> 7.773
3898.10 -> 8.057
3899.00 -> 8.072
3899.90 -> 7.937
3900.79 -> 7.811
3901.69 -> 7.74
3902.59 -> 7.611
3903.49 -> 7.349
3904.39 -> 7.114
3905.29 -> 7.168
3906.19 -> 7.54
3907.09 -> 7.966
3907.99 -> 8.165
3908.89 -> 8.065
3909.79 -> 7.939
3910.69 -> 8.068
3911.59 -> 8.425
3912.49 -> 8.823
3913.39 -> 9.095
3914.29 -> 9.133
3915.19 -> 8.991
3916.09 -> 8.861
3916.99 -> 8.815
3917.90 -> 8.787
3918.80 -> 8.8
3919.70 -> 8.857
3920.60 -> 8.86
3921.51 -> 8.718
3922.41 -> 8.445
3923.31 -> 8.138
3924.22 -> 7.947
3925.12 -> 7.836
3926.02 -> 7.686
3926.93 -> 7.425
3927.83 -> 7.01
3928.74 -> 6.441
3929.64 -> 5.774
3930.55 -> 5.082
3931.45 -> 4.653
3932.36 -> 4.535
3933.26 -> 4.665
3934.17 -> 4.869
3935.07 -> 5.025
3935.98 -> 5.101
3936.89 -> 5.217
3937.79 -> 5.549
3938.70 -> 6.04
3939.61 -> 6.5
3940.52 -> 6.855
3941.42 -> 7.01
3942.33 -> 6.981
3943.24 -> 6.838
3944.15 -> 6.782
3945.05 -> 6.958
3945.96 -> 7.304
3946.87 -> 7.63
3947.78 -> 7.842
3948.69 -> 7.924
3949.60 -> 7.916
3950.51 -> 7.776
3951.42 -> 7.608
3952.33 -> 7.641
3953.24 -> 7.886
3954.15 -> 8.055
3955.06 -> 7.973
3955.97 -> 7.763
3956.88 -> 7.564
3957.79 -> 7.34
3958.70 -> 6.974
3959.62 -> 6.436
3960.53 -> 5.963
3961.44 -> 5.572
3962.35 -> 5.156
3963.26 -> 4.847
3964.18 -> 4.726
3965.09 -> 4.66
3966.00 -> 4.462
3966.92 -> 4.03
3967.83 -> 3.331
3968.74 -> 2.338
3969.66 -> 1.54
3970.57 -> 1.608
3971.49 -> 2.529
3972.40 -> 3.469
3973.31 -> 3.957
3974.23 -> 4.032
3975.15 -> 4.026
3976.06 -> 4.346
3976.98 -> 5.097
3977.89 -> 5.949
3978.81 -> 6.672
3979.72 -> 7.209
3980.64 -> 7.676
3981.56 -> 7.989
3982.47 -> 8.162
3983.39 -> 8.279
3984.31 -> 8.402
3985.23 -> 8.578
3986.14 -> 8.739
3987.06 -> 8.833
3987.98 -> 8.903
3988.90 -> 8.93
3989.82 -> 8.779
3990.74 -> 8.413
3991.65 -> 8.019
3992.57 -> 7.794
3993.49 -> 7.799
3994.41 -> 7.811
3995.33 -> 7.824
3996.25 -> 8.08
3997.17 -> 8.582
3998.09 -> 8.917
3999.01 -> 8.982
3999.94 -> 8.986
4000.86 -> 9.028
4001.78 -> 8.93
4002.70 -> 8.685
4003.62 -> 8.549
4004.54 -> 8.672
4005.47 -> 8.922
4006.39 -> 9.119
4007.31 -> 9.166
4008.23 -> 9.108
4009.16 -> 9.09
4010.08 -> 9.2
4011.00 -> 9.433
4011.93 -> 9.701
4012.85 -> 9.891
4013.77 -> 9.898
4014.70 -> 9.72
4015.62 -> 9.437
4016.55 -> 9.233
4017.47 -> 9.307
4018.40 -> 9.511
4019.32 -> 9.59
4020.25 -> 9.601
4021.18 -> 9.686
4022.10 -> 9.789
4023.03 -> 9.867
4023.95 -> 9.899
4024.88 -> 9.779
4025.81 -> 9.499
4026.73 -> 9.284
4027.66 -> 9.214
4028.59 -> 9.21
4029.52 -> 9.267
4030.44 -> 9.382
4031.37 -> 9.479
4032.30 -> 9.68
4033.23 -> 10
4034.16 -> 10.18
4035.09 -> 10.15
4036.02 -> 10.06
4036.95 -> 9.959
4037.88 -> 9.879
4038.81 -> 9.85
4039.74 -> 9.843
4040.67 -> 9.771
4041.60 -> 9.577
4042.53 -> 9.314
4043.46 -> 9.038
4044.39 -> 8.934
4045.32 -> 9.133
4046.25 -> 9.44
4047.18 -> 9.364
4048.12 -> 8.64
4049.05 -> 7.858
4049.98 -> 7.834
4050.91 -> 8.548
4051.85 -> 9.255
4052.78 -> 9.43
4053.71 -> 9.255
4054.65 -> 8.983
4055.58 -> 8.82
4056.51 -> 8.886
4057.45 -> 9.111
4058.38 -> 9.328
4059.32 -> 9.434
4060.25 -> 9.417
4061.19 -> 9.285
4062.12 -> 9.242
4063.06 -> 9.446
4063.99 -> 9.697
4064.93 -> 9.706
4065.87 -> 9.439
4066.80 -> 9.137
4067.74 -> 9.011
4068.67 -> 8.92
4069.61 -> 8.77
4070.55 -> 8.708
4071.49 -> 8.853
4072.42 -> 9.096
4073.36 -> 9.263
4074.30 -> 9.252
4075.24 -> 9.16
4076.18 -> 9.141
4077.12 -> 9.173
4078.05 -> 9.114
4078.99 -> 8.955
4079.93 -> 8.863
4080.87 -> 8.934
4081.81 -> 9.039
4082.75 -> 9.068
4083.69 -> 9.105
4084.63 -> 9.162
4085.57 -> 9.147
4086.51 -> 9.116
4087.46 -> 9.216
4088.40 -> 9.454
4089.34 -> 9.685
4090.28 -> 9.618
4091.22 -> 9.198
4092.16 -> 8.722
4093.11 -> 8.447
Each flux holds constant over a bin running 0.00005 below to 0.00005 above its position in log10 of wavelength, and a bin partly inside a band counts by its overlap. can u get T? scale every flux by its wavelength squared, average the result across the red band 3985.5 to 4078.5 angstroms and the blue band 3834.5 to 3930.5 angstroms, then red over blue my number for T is 1.43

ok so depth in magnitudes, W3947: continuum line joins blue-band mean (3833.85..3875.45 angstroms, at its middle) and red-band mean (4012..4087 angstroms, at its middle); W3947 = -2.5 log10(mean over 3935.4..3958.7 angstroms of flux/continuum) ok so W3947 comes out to 0.11 mag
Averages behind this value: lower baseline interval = 6.6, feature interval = 7.11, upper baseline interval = 9.32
